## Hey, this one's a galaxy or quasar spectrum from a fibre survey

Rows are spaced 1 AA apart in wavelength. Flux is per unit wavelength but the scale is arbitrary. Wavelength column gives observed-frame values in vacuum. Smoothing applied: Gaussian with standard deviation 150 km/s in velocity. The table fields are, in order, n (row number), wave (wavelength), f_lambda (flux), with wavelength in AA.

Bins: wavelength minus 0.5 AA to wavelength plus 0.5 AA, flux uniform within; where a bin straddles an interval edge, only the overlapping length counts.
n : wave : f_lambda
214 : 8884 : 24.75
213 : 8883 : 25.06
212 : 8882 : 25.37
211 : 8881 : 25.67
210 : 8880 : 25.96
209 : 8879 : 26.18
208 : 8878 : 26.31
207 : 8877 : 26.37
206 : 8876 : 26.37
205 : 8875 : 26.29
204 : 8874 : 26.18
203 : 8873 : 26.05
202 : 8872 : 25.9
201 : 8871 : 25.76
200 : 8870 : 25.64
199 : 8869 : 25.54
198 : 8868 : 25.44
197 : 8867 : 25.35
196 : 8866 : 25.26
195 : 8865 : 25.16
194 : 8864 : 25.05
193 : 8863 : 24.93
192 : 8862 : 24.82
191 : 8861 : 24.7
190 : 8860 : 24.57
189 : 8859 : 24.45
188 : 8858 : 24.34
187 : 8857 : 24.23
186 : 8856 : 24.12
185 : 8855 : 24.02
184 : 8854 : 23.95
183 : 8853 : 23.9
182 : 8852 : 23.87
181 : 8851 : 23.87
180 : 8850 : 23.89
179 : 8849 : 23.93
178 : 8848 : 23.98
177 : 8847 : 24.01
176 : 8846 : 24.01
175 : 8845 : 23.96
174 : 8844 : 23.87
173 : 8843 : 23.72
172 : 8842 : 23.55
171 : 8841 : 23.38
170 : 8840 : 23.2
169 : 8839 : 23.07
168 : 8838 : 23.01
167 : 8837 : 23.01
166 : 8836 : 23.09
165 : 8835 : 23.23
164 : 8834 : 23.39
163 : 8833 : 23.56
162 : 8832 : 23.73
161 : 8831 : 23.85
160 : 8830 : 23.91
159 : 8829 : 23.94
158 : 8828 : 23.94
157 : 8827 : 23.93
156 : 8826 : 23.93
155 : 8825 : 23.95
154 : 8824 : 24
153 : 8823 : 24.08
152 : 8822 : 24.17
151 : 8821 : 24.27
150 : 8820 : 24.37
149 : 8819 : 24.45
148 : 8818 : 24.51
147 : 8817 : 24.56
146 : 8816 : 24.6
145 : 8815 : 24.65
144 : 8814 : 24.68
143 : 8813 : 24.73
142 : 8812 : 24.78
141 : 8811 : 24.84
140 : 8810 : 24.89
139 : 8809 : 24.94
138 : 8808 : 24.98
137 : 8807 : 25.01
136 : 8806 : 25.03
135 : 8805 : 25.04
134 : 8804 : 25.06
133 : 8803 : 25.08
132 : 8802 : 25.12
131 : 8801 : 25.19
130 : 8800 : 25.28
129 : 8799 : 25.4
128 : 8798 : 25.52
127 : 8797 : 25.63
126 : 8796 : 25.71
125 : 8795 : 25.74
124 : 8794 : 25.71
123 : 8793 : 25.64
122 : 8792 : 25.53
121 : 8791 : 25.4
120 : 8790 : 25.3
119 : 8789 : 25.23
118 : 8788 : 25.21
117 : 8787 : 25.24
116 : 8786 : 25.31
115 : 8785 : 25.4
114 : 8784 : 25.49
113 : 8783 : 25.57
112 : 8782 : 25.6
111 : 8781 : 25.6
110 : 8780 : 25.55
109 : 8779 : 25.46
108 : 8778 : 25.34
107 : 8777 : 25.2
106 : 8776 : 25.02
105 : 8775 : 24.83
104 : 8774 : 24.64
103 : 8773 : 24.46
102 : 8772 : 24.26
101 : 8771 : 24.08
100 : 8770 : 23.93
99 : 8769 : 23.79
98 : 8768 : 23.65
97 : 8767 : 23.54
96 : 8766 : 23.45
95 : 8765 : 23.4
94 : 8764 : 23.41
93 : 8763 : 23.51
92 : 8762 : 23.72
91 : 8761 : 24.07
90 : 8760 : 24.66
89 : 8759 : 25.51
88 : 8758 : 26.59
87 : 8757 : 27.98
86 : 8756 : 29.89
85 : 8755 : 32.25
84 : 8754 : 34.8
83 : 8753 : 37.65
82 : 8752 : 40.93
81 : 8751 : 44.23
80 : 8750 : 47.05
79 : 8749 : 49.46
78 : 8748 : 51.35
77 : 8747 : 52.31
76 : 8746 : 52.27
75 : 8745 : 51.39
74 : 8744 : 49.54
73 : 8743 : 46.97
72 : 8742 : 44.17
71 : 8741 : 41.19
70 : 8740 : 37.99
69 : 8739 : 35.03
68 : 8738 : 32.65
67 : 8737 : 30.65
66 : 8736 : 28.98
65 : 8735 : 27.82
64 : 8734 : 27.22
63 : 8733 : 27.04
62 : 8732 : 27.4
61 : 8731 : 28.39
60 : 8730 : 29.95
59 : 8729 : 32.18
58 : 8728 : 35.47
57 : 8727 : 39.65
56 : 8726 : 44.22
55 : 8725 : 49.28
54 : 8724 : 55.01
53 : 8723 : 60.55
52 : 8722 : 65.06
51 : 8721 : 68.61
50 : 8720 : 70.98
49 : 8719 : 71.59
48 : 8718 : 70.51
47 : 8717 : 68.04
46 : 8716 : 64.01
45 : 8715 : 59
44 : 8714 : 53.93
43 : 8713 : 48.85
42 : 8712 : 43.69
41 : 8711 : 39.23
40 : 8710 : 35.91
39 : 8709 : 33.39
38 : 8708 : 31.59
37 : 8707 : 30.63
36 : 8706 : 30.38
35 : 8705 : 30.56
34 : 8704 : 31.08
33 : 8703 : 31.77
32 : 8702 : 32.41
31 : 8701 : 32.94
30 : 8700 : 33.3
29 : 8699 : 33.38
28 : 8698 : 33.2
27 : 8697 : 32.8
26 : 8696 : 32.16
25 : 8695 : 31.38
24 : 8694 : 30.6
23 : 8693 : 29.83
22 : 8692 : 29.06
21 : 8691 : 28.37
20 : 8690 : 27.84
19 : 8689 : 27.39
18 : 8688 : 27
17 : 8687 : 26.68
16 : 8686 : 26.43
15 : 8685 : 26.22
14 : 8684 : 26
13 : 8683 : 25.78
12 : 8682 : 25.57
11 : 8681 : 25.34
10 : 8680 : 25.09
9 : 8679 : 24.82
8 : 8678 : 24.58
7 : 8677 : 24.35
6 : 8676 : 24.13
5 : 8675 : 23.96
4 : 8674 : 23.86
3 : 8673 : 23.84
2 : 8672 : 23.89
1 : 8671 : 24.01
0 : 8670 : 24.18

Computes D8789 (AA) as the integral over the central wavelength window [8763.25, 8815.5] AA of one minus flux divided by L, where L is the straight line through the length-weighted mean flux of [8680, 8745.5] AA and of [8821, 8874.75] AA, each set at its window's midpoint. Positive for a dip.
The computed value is 9.2 AA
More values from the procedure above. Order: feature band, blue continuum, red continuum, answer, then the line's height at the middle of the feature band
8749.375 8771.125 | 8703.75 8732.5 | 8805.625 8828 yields 4.95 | 37.2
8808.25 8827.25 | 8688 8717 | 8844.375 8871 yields 2.10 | 27.5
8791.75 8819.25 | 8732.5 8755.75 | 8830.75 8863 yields 4.75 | 30.4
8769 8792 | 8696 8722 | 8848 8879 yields 6.76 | 35.6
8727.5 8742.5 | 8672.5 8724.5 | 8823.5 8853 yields 0.53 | 33.6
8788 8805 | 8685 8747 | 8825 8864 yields 2.52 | 29.8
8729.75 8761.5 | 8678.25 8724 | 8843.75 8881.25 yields -1.55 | 34.8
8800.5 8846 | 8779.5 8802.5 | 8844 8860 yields 0.98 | 24.7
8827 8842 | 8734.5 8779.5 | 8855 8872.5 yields 1.98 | 27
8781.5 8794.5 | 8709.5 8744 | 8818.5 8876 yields 3.46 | 34.7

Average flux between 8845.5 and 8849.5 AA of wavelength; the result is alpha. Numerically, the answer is 24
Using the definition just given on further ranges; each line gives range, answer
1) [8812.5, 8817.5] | 24.6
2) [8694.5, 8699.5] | 32.6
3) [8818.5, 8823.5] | 24.3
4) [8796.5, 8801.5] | 25.4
